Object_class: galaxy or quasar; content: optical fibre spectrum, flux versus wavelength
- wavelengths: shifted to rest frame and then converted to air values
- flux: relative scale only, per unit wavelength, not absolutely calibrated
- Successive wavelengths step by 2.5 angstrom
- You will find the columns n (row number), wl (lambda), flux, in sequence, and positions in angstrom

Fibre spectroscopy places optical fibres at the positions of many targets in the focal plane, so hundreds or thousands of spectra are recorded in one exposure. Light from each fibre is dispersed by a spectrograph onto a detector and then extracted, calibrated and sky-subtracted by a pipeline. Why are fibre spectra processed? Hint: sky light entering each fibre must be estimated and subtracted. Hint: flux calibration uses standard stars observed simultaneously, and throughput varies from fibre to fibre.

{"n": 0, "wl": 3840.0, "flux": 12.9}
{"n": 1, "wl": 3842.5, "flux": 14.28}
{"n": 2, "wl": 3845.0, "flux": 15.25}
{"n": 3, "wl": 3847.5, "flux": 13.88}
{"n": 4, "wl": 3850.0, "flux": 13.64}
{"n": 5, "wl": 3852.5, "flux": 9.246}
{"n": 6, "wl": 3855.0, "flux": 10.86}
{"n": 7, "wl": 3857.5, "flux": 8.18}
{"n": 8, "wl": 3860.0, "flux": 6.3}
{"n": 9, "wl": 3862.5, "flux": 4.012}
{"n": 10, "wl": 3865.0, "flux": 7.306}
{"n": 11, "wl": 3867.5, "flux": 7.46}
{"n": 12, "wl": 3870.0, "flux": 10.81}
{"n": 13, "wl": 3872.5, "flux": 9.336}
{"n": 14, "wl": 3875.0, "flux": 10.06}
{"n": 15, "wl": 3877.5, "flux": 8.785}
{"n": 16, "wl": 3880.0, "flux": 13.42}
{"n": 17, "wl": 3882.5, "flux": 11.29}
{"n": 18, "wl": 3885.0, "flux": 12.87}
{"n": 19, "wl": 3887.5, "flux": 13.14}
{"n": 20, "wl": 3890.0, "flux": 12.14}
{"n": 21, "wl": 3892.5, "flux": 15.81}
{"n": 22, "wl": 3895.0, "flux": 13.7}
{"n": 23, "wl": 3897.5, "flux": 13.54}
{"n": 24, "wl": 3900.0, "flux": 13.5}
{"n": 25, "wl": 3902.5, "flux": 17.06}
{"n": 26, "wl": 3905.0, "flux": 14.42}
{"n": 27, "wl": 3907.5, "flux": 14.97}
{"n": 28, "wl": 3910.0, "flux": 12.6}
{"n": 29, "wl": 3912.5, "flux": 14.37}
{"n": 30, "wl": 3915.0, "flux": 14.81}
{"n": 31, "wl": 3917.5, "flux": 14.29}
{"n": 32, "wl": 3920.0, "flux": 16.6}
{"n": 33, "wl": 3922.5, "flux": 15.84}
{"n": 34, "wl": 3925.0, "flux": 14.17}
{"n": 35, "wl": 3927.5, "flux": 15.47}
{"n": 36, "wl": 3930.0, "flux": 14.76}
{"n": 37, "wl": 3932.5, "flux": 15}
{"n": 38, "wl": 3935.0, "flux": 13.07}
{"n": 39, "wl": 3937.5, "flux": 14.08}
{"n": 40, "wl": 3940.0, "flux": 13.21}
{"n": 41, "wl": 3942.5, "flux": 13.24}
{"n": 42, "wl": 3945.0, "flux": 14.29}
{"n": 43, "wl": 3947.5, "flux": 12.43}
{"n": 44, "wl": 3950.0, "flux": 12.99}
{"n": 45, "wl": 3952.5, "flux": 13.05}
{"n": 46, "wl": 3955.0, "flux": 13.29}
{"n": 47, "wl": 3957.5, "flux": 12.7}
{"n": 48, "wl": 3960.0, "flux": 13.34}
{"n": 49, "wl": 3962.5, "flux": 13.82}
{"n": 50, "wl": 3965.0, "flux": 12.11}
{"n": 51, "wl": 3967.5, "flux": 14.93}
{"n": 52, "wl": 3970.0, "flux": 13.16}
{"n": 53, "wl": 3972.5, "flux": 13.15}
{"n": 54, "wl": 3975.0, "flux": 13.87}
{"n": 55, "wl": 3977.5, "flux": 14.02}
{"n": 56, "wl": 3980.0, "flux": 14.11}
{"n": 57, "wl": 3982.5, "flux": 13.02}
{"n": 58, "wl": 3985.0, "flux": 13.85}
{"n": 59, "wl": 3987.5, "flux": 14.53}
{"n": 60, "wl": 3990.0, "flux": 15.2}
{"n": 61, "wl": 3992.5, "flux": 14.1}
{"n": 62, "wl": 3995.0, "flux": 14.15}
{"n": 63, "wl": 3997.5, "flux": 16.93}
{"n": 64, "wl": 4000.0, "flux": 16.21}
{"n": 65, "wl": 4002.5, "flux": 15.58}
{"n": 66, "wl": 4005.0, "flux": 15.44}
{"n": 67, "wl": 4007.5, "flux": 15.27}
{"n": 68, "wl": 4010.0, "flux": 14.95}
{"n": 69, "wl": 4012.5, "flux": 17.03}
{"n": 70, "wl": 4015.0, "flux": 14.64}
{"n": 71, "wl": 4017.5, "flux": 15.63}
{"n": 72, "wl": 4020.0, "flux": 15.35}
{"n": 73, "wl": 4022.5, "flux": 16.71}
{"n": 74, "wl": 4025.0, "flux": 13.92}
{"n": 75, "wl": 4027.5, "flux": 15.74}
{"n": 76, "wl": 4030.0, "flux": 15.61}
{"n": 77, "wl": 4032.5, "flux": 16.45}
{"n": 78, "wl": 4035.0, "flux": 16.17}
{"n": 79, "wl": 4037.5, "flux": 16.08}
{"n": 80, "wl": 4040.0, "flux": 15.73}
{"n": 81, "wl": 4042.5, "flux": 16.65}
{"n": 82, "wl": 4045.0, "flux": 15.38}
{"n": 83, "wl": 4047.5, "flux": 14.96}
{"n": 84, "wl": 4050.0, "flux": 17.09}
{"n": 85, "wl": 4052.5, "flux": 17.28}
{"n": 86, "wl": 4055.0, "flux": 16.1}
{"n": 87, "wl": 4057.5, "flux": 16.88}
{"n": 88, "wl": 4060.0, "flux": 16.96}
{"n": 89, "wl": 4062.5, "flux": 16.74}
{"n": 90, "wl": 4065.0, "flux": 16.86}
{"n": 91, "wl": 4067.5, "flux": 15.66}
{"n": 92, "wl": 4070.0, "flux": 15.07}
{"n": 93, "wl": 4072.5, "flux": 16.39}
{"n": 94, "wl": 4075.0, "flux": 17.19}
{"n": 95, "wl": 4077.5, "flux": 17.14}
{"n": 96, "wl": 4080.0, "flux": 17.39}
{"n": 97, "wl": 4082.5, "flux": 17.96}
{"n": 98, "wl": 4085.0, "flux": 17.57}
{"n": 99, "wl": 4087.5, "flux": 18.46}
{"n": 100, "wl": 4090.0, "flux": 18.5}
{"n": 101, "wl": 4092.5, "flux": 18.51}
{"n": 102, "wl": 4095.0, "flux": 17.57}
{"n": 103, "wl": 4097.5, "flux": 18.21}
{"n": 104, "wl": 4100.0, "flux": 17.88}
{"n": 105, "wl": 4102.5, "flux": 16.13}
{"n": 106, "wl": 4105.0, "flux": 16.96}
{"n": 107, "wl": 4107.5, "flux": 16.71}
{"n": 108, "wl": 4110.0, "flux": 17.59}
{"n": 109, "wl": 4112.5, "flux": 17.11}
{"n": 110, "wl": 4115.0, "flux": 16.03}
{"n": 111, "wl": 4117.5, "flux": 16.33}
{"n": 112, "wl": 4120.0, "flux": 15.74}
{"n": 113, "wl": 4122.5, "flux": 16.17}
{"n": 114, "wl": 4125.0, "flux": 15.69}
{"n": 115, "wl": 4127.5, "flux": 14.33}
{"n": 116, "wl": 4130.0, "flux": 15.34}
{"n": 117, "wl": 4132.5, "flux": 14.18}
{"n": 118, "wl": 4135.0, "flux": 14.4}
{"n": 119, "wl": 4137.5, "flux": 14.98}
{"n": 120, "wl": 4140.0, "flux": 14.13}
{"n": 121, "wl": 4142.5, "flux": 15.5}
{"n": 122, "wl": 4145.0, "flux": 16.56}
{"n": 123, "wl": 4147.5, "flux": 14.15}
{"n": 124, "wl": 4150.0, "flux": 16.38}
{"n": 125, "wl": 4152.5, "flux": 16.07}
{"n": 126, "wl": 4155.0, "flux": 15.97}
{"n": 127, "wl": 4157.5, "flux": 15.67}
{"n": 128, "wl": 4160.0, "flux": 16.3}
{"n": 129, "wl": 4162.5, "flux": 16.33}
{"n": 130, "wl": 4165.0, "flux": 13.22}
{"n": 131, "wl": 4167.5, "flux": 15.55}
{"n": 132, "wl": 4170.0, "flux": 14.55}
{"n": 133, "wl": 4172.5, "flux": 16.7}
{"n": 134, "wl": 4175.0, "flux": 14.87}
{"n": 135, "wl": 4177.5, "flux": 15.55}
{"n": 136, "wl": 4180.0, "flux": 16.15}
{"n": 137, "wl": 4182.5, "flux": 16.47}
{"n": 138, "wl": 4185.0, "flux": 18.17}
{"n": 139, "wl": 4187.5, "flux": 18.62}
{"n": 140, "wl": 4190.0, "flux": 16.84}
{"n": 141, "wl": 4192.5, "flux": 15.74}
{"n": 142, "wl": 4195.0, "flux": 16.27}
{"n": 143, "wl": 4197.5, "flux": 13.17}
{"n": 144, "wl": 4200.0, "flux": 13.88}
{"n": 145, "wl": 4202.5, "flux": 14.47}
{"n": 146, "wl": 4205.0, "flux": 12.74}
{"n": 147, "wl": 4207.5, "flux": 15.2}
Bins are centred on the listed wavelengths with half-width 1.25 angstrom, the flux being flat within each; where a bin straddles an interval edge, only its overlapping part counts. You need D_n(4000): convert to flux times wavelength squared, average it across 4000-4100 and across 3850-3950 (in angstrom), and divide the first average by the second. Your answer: 1.42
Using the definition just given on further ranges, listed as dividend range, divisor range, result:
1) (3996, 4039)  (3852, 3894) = 1.68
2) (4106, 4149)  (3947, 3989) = 1.25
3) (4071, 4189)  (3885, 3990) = 1.29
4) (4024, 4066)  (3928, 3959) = 1.25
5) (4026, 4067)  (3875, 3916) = 1.31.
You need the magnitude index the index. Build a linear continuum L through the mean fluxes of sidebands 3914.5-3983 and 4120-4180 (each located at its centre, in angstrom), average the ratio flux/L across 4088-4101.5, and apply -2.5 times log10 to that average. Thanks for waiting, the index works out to -0.21 mag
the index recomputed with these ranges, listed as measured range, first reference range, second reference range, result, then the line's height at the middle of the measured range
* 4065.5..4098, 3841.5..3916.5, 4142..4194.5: -0.173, 14.8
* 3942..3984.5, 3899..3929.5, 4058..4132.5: 0.150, 15.4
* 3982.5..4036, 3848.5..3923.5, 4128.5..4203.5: -0.134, 13.6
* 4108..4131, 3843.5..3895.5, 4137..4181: -0.086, 14.8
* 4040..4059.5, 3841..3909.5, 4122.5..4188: -0.157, 14.1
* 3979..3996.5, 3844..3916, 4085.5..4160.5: -0.031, 13.8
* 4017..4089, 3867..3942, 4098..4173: -0.102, 14.9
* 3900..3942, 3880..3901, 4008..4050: -0.063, 13.8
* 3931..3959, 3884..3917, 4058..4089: 0.109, 14.8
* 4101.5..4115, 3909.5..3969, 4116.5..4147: -0.119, 15.1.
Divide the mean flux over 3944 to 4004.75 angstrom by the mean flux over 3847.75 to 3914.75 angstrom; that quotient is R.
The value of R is 1.21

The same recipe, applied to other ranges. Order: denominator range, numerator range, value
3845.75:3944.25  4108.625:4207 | 1.25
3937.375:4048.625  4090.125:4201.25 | 1.10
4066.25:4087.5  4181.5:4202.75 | 0.95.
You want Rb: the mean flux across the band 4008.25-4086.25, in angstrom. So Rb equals 16.2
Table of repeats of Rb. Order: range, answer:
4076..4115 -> 17.5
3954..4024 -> 14.5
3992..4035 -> 15.6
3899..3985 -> 14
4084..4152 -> 16.3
